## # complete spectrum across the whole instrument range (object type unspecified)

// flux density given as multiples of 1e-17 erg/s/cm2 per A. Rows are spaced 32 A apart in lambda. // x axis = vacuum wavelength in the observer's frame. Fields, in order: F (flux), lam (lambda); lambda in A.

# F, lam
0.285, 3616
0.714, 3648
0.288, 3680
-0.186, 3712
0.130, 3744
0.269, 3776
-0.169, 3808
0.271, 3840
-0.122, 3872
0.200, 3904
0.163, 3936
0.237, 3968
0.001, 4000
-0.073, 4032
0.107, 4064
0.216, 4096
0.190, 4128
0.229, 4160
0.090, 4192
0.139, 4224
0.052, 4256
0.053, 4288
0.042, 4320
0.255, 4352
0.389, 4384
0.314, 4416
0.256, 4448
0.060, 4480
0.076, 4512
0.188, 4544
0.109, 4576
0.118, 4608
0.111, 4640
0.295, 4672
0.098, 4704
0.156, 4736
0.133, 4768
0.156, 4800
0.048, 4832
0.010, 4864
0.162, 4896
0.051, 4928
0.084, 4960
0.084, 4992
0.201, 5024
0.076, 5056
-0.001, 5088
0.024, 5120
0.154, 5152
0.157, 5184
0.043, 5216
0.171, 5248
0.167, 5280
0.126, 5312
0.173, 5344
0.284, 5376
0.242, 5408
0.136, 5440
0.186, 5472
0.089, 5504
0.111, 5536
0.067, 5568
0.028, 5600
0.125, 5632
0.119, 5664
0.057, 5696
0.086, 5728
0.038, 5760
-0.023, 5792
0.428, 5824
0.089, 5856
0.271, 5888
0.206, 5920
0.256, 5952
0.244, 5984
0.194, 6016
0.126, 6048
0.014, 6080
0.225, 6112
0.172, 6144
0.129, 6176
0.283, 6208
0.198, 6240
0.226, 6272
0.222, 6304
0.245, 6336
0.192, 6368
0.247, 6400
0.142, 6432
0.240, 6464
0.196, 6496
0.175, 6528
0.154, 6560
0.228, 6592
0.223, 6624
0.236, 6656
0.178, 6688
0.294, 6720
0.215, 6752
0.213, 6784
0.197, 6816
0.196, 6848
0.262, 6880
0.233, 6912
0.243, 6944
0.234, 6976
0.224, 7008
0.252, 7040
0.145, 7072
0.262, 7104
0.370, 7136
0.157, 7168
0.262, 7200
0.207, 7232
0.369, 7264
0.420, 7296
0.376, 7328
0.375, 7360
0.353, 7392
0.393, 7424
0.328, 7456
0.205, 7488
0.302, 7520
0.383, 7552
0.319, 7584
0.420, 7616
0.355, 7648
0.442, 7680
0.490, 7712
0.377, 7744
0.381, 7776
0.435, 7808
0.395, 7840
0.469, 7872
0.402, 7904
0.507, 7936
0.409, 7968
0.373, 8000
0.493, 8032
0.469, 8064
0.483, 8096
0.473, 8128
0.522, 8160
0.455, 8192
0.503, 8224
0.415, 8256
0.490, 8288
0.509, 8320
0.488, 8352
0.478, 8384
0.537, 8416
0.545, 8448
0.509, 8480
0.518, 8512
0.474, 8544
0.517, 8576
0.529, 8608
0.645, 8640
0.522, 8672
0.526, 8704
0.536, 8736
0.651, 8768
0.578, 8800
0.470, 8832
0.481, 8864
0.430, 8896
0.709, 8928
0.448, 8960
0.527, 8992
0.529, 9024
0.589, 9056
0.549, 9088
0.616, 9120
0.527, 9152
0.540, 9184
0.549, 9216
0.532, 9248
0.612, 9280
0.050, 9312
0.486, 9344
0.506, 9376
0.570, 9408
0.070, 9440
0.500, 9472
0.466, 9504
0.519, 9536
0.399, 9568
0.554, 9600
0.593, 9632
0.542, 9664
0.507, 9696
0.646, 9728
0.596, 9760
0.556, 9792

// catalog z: 0.82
